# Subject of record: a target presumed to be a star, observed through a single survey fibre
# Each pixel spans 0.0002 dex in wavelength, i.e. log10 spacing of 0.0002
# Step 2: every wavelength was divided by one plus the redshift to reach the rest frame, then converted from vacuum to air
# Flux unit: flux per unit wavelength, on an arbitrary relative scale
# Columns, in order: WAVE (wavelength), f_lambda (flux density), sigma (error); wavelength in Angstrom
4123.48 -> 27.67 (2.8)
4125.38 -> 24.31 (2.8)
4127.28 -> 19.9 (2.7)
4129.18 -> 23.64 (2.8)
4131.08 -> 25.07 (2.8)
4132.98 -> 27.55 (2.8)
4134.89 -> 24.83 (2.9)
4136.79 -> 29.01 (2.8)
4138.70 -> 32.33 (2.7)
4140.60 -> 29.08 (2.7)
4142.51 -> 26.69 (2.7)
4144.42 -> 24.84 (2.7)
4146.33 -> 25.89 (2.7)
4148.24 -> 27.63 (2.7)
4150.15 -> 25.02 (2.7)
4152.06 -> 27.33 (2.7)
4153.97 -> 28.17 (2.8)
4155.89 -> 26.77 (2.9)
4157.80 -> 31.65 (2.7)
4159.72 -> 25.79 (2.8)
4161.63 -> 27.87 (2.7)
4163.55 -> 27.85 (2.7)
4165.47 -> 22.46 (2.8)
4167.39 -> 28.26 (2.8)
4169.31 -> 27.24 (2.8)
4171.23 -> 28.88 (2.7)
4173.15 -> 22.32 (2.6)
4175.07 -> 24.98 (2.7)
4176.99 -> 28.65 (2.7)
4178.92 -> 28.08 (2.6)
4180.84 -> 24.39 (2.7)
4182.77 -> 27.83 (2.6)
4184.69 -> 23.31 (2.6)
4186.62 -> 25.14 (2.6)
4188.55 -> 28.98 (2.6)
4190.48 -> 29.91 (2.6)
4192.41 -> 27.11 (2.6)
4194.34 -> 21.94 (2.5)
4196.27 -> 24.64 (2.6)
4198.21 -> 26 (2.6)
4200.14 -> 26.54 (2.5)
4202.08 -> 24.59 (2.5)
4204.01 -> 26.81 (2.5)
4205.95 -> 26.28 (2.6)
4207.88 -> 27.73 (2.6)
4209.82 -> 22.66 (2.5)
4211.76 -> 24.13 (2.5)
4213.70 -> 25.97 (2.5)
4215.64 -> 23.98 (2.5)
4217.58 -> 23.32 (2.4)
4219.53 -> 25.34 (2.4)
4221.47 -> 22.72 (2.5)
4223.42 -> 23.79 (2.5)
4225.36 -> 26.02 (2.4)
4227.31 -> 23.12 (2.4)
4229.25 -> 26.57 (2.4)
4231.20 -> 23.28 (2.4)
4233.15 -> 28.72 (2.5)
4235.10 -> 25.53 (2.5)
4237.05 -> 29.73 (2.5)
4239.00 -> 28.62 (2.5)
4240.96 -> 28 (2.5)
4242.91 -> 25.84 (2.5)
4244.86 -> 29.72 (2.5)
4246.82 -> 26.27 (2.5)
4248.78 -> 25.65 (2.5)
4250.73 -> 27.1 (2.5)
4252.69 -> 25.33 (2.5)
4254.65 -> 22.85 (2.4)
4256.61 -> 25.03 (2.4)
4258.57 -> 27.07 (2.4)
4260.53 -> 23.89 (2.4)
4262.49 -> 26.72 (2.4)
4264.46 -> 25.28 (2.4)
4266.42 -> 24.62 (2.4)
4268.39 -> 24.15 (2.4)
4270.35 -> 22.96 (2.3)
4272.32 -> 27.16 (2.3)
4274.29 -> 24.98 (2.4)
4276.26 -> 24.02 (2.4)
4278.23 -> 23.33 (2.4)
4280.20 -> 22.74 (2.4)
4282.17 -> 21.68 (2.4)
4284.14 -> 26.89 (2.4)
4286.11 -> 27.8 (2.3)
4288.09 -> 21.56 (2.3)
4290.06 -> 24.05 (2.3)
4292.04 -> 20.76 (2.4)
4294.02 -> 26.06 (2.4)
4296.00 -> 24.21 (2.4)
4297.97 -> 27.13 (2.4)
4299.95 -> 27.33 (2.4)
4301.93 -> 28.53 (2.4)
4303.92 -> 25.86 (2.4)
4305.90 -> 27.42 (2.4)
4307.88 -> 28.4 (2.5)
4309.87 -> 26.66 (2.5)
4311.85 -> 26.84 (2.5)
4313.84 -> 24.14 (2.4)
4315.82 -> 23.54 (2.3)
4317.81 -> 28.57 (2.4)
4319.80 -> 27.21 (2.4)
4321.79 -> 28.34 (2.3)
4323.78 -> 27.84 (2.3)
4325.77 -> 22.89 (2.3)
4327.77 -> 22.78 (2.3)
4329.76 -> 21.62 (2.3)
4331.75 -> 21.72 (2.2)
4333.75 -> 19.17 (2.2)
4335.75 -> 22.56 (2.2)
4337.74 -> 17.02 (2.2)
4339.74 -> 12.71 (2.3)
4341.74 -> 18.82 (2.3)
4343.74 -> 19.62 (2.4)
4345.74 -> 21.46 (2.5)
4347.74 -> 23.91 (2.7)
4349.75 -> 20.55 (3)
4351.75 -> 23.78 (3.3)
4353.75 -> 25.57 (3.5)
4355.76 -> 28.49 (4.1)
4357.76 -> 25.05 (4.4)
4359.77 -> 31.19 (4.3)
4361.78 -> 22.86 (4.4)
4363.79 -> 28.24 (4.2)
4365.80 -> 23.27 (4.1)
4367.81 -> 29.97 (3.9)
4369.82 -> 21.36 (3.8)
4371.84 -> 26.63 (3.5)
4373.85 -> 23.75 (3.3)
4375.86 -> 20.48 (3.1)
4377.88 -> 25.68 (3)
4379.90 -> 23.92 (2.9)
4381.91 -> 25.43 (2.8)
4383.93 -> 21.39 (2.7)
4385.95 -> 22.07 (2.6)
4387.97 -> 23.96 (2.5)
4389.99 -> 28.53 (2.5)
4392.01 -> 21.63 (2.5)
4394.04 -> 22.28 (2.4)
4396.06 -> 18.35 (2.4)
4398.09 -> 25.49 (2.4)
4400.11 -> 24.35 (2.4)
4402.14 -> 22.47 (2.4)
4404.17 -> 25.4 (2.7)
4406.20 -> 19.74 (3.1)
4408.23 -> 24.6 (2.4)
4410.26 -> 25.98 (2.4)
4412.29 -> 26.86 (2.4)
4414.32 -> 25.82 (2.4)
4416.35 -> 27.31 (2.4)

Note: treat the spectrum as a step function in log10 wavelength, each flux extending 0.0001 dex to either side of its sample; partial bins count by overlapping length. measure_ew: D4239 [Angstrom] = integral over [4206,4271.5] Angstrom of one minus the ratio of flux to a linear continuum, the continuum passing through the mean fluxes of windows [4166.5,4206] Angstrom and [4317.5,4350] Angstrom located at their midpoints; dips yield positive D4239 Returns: -2.0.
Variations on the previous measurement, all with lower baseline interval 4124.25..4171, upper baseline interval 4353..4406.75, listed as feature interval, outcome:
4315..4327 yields -0.7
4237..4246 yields -0.9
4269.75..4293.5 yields 1.2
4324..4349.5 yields 4.3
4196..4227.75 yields 1.3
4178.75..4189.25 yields 0.1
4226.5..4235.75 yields 0.1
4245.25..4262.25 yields 0.0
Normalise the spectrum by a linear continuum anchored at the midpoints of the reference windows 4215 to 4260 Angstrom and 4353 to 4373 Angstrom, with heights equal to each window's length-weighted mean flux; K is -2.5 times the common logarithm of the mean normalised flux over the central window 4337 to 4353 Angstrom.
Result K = 0.30 mag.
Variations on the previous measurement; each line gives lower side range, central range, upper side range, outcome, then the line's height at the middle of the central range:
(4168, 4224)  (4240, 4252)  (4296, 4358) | -0.08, 25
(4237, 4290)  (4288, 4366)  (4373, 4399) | 0.00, 24.3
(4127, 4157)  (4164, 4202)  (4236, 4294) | 0.00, 26.2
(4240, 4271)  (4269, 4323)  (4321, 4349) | -0.09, 23.5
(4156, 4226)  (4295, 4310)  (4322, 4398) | -0.12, 24.2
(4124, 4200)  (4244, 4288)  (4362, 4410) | 0.00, 25.3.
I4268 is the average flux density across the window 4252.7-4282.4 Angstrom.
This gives 24.5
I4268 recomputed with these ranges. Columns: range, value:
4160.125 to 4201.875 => 26.3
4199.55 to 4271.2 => 25.6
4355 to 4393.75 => 24.9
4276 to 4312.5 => 25.3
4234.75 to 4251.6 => 27.5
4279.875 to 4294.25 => 23.9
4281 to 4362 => 24.2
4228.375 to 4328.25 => 25.7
